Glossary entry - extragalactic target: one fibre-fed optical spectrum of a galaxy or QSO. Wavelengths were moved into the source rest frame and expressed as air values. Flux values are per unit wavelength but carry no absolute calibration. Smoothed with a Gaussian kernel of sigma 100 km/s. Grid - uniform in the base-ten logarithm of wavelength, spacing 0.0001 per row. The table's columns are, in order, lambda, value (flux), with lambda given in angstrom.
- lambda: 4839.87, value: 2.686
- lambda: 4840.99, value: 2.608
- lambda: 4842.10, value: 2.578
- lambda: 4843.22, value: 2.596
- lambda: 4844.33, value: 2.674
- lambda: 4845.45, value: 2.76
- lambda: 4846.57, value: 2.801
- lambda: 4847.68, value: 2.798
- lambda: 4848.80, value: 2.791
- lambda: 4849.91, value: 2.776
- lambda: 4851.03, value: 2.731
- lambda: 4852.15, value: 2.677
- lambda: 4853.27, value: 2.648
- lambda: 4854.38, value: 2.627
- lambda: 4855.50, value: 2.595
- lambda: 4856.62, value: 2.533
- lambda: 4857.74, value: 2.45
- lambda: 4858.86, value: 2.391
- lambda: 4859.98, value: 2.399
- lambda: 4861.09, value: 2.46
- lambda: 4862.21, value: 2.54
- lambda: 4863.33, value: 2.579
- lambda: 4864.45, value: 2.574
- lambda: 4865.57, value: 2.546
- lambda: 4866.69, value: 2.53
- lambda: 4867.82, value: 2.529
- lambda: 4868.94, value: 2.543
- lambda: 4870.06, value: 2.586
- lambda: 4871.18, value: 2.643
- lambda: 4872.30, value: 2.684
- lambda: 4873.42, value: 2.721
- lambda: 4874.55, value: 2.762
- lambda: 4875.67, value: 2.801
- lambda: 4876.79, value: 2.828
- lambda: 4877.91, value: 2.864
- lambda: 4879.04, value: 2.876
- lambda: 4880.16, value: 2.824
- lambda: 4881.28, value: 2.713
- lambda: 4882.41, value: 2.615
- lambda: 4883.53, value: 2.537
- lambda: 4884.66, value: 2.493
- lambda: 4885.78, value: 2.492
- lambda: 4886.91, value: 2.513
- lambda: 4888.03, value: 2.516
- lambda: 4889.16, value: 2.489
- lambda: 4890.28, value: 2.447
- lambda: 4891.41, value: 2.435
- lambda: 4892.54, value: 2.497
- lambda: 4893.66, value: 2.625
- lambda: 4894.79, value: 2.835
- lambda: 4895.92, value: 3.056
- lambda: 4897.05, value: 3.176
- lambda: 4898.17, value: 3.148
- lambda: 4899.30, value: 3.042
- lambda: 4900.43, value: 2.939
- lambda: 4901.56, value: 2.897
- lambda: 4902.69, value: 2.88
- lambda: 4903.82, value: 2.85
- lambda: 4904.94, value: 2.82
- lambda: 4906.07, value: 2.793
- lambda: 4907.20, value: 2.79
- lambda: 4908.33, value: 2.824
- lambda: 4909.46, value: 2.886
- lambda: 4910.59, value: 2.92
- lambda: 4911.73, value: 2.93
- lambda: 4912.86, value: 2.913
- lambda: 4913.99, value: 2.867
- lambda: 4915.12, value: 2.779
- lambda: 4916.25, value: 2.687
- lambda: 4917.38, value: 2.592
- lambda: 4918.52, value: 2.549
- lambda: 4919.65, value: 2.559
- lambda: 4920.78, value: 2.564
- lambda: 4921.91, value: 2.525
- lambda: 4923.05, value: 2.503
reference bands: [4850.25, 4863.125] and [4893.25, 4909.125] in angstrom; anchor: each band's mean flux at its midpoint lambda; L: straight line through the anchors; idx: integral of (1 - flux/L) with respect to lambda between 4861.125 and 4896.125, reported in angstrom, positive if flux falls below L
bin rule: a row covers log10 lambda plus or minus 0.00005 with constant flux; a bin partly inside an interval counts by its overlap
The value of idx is 1.3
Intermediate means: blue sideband 2.55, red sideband 2.91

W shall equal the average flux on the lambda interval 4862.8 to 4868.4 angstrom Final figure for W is 2.55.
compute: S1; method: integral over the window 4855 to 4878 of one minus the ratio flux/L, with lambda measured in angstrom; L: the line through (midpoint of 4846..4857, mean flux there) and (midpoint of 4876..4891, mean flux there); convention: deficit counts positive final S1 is 0.6 angstrom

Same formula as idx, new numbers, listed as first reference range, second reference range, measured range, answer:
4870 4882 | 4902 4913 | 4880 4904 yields 0.74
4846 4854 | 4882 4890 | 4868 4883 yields -0.80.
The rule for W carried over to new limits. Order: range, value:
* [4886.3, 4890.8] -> 2.49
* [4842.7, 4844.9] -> 2.64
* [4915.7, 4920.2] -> 2.59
